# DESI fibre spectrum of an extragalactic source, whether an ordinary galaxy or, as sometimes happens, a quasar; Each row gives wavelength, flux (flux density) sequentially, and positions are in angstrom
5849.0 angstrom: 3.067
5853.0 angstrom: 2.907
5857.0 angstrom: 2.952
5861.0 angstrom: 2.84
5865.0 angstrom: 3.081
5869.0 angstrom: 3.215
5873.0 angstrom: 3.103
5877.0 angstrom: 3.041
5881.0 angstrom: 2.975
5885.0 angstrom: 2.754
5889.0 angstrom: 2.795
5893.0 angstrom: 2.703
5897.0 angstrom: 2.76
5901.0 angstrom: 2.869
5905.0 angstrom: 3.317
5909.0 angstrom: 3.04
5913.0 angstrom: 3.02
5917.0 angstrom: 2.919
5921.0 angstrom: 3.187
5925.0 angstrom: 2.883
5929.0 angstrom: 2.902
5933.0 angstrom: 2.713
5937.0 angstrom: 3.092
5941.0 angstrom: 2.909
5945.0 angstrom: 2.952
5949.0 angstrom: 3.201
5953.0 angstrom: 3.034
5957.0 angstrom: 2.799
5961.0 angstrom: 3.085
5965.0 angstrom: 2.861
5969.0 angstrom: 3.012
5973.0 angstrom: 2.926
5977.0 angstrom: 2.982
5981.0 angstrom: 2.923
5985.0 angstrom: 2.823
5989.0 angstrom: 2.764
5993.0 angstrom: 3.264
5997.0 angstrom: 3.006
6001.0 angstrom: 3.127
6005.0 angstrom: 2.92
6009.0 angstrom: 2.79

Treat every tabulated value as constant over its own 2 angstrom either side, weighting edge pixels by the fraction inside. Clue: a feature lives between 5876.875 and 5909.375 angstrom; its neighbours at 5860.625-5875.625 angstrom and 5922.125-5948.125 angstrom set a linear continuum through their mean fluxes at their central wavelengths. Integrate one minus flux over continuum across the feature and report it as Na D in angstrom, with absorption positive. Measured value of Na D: 1.3 angstrom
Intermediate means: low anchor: 3.08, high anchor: 2.93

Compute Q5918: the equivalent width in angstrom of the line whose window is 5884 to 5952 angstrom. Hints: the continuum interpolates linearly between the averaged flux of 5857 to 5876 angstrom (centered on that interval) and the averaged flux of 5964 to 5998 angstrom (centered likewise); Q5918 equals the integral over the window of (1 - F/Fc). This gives 1.3 angstrom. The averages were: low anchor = 3.05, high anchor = 2.95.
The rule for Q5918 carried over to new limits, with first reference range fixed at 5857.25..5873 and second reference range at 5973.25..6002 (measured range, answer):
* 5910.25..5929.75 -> 0.1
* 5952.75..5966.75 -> 0.3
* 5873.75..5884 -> 0.1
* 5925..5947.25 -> 0.7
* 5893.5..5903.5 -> 0.7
